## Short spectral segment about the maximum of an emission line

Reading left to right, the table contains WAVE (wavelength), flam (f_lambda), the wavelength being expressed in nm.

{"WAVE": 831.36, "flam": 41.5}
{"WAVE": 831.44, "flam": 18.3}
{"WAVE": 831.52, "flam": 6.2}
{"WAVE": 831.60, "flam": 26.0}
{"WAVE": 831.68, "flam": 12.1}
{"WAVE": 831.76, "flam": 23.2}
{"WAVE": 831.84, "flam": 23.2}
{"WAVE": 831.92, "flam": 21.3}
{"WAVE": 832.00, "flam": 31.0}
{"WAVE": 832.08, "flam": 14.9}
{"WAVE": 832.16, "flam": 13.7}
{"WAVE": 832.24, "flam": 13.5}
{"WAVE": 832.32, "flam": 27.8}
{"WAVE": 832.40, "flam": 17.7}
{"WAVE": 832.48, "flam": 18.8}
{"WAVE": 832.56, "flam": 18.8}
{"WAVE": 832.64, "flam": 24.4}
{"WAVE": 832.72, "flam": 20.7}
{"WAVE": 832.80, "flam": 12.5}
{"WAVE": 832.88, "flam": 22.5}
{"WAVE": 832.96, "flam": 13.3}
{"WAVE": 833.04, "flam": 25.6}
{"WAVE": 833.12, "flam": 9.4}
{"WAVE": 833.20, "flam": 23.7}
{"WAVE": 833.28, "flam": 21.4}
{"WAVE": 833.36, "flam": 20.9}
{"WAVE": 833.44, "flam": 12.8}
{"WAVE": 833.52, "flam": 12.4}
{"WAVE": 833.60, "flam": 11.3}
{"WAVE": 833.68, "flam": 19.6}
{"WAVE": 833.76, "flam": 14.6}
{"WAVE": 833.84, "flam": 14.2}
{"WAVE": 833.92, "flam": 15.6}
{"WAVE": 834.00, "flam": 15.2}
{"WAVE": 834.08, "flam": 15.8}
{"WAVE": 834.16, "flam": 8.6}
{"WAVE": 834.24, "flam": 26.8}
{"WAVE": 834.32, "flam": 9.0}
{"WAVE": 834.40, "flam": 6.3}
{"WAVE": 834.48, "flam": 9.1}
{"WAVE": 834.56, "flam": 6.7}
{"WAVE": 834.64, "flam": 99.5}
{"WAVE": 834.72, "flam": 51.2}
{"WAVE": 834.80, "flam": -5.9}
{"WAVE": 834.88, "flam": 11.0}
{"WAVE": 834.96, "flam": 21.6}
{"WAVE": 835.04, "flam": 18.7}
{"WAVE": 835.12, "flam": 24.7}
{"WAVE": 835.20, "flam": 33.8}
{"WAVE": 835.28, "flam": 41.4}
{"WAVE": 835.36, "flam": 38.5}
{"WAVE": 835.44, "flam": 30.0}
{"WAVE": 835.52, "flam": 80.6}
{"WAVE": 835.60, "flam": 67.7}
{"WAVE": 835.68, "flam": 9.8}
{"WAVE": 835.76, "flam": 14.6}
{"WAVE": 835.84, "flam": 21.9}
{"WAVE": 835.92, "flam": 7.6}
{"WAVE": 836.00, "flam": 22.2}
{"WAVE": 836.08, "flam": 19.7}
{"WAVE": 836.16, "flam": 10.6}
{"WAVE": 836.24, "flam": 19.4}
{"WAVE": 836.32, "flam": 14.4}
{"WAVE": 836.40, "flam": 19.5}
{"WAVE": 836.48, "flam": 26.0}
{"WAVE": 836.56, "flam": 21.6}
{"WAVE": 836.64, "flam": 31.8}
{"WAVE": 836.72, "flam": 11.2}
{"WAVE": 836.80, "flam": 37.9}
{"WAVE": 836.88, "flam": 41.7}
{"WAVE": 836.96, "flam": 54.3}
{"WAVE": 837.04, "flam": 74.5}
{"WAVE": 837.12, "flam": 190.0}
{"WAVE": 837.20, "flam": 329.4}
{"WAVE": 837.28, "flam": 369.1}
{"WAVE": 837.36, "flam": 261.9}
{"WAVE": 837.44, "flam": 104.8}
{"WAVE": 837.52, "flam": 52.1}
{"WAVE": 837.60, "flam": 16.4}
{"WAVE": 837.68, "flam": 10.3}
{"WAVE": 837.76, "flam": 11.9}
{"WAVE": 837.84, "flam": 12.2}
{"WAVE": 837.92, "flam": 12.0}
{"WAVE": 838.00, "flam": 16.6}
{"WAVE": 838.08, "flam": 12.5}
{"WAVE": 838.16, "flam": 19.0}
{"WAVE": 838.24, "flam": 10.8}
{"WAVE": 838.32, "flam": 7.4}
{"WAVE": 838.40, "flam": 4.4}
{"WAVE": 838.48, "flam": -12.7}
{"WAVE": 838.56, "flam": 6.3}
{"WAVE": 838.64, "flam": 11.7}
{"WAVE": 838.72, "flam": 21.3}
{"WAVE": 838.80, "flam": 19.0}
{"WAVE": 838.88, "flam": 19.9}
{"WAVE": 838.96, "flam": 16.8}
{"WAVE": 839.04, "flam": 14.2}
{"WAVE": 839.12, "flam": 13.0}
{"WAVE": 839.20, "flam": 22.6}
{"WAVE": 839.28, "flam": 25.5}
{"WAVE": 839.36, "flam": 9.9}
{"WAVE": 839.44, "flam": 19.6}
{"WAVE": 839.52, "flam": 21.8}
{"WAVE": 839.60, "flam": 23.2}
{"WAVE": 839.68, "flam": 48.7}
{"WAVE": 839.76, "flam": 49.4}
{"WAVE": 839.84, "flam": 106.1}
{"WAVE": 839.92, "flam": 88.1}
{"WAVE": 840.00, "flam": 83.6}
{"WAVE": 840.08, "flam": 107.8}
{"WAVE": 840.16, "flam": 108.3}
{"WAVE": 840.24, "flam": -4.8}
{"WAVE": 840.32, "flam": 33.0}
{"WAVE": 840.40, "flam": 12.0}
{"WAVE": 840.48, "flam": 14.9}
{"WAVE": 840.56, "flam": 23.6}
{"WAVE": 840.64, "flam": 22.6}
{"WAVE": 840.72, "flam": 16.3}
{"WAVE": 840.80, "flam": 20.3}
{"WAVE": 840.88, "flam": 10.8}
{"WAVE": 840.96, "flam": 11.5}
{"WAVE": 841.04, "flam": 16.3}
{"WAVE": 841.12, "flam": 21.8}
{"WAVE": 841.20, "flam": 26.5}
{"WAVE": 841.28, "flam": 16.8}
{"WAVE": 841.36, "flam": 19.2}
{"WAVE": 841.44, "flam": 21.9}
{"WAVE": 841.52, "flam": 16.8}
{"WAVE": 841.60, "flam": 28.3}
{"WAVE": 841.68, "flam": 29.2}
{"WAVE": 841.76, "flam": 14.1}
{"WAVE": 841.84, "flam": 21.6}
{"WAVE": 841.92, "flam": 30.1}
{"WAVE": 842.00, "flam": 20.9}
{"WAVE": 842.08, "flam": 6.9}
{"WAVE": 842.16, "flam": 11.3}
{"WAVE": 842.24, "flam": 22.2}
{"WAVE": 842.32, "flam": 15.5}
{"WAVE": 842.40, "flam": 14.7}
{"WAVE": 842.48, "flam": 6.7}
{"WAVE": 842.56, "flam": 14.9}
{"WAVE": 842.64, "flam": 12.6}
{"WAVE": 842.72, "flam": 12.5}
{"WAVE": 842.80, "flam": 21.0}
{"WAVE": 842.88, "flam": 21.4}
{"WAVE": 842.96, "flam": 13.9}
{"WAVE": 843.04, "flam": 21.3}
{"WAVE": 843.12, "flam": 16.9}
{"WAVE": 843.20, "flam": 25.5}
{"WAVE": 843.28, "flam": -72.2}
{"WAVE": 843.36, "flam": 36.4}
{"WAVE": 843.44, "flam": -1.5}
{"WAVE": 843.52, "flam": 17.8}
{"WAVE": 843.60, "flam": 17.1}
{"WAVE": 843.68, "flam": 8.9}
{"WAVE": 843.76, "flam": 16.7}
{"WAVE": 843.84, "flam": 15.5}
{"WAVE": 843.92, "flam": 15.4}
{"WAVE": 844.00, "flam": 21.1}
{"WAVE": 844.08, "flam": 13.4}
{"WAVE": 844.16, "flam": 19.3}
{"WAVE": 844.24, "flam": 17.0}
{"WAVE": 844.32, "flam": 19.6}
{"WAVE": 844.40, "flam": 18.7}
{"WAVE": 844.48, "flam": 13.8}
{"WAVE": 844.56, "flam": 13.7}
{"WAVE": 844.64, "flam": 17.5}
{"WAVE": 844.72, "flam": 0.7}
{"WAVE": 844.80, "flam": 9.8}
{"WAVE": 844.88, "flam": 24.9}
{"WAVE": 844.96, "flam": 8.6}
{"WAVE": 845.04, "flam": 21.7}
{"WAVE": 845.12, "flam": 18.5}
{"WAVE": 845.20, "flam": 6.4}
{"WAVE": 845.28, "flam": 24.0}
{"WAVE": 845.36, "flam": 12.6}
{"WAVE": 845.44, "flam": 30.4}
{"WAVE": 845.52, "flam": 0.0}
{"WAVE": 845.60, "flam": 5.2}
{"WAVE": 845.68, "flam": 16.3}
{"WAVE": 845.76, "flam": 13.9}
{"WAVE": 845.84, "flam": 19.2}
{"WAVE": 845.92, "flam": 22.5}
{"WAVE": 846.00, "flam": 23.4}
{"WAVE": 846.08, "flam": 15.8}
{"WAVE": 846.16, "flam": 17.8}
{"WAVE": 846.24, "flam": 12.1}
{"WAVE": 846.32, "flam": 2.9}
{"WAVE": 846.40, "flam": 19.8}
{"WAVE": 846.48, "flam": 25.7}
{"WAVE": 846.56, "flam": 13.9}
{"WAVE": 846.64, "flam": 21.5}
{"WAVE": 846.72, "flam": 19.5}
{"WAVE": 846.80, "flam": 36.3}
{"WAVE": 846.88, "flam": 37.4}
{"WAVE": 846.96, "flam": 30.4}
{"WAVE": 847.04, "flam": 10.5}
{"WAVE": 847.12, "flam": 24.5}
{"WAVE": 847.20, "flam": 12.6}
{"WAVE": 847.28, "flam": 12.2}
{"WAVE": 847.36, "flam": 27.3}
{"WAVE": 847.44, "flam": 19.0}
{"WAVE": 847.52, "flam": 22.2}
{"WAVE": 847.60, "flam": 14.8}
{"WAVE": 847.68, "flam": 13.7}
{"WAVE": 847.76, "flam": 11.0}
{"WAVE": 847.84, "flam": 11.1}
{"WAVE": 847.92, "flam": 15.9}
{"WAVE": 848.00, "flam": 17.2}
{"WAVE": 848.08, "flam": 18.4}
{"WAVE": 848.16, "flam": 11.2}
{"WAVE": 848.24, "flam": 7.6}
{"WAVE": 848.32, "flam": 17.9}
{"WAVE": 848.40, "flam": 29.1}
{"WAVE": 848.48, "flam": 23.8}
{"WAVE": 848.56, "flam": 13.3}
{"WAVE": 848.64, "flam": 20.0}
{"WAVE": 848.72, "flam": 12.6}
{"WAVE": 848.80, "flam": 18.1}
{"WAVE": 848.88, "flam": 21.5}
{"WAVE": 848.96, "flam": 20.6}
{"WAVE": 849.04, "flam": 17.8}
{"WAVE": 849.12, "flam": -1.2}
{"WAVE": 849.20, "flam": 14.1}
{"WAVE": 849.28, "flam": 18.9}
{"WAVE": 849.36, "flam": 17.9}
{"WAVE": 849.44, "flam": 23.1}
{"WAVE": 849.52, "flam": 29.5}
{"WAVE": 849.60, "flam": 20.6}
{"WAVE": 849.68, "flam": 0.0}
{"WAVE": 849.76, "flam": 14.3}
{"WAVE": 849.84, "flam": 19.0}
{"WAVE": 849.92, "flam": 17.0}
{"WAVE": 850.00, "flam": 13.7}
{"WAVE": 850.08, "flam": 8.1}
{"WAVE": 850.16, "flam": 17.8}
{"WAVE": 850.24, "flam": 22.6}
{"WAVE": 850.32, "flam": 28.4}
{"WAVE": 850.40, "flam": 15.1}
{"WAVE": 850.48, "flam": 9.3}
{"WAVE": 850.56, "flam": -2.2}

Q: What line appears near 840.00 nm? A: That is [N II] 6583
